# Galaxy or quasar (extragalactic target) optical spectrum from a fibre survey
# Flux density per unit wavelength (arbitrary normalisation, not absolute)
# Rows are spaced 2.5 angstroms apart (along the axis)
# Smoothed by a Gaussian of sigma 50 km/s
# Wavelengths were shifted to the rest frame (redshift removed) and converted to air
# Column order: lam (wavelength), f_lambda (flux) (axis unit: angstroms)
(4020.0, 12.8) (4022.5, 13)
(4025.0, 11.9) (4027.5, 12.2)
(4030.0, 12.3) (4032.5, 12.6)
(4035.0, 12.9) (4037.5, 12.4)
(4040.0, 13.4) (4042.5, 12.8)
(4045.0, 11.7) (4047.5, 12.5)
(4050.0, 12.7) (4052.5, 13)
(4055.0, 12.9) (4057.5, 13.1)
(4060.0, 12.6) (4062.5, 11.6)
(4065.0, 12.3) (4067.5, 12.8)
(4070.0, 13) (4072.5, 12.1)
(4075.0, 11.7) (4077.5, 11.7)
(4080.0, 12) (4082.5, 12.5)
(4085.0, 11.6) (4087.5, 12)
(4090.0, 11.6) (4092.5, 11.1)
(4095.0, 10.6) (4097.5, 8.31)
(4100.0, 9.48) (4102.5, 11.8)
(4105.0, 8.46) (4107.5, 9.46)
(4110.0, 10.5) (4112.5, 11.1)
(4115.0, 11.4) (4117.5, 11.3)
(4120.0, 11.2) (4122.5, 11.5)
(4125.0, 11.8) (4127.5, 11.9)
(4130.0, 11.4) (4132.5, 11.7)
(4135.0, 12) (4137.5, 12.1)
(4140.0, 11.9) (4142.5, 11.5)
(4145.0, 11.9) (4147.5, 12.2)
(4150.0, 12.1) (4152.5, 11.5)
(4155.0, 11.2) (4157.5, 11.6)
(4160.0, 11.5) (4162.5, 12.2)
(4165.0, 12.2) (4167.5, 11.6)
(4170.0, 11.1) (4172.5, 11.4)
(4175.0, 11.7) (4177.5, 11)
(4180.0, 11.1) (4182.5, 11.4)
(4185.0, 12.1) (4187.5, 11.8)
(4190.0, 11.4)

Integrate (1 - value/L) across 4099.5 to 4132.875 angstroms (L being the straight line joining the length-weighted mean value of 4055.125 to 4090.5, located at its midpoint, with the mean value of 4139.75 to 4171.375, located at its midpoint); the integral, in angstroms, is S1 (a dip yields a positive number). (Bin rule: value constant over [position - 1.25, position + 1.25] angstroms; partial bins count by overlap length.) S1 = 2.8 angstroms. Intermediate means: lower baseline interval 12.2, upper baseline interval 11.7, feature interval 10.9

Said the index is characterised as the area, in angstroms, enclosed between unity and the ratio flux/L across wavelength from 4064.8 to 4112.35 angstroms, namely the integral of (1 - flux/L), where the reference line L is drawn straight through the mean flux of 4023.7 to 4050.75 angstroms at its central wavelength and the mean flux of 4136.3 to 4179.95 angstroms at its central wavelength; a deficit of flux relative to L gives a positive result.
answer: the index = 3.8 angstroms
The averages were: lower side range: 12.5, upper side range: 11.7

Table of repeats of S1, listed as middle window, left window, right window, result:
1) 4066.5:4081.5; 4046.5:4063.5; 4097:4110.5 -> -0.9 angstroms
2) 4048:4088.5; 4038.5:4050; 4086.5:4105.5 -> -2.6 angstroms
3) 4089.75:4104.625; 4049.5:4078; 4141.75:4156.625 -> 2.3 angstroms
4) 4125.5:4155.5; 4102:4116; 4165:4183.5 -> -2.6 angstroms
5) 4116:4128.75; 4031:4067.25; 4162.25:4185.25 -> 0.5 angstroms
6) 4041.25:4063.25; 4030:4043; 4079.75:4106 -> -0.6 angstroms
